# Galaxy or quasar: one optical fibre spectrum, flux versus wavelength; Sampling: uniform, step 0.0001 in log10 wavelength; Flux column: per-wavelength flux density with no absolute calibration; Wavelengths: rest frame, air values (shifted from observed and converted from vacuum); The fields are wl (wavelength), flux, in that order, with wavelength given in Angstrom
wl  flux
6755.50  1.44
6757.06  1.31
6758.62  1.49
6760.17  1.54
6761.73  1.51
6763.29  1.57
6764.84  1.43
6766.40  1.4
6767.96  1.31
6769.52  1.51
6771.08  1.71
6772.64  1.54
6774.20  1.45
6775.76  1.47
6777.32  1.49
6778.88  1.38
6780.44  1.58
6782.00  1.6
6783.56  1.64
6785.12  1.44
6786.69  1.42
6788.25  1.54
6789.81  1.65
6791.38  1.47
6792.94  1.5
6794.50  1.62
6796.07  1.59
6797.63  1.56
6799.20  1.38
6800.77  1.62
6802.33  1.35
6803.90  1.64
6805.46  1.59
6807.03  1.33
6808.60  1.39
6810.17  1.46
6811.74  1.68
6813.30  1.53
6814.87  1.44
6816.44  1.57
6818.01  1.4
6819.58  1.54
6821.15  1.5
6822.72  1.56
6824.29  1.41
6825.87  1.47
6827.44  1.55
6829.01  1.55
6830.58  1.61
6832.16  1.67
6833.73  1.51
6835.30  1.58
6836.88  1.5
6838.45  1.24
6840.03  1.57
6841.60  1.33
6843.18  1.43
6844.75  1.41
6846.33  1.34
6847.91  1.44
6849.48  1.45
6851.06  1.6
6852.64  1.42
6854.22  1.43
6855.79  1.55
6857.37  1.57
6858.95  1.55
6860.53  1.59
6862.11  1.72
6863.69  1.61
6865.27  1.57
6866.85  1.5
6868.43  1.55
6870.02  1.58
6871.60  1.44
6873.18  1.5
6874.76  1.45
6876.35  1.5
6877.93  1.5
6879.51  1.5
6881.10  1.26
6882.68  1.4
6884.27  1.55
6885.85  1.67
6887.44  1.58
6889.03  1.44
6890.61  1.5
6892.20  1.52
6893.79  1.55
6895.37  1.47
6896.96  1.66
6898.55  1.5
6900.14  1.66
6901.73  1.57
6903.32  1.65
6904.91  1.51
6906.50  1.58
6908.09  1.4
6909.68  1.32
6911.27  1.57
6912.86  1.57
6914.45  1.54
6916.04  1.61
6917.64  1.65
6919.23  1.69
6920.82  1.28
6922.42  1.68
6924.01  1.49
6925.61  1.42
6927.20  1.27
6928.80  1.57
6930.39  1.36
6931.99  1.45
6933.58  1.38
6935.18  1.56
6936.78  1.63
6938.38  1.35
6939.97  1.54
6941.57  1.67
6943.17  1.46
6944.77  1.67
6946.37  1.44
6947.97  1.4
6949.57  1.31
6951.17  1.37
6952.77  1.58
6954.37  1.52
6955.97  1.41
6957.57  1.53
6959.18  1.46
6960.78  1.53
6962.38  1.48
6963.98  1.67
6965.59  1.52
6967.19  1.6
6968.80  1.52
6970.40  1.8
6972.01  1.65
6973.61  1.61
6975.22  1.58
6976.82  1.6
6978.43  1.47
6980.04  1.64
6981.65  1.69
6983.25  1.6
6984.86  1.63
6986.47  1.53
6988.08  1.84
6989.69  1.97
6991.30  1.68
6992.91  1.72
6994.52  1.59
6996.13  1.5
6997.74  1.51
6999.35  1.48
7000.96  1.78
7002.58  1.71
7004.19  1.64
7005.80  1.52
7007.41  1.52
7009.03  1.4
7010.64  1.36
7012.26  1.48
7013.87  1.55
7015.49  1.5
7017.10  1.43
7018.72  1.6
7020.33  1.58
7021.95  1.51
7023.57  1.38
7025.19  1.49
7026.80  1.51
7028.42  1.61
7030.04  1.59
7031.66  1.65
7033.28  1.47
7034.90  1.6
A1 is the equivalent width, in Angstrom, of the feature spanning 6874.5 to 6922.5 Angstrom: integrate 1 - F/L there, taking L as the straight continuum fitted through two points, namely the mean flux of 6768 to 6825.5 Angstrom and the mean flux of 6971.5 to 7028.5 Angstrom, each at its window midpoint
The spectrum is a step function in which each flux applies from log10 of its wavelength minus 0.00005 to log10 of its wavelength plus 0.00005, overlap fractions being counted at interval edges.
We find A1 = 0.6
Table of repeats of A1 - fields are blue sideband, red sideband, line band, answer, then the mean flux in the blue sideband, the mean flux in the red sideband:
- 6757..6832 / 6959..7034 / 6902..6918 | 0.1 Angstrom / 1.51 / 1.58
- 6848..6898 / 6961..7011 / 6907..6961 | 2.7 Angstrom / 1.52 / 1.61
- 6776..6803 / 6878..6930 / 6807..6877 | 0.7 Angstrom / 1.52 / 1.52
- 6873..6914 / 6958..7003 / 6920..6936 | 1.1 Angstrom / 1.52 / 1.62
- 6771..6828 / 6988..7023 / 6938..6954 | 0.8 Angstrom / 1.51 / 1.58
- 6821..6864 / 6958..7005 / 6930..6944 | 0.8 Angstrom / 1.5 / 1.62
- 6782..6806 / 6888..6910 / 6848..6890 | 0.4 Angstrom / 1.54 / 1.53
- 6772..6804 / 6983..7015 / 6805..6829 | 0.5 Angstrom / 1.52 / 1.6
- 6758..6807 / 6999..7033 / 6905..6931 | 0.4 Angstrom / 1.51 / 1.54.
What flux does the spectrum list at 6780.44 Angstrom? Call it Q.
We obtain 1.58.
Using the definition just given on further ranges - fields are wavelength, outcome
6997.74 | 1.51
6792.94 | 1.5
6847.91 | 1.44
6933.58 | 1.38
